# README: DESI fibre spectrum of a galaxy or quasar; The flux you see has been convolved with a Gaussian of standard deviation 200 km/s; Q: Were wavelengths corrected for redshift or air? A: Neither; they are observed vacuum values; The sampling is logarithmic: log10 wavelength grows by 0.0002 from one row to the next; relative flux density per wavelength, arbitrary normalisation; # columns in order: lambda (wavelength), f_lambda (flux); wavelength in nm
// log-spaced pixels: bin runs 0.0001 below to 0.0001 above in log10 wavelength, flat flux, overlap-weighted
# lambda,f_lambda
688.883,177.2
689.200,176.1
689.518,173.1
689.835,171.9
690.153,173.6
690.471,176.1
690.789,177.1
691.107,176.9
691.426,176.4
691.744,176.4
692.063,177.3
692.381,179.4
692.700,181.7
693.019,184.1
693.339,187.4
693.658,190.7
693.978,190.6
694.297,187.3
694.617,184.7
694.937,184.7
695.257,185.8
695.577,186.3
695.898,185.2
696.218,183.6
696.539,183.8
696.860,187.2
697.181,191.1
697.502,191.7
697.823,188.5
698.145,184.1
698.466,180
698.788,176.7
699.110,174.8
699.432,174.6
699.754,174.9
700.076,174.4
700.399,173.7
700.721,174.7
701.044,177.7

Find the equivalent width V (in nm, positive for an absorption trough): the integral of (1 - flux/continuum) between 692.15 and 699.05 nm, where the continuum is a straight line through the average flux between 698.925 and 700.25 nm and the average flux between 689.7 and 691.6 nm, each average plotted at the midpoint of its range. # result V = -0.40 nm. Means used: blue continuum 175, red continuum 175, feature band 185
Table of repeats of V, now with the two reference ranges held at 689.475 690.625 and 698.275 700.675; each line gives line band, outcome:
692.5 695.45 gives -0.20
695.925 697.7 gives -0.12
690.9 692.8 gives -0.04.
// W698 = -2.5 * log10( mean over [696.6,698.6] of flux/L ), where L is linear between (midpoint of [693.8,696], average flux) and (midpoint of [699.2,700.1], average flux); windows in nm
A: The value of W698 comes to -0.04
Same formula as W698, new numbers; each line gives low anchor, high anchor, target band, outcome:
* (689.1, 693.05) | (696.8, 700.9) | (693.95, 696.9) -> -0.04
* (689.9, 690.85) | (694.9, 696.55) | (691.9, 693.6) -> -0.02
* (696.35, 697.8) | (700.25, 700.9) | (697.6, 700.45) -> 0.01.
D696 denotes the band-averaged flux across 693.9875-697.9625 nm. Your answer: 187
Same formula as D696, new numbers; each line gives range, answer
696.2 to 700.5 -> 181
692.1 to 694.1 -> 185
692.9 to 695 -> 187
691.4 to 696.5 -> 184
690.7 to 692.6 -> 177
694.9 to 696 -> 186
